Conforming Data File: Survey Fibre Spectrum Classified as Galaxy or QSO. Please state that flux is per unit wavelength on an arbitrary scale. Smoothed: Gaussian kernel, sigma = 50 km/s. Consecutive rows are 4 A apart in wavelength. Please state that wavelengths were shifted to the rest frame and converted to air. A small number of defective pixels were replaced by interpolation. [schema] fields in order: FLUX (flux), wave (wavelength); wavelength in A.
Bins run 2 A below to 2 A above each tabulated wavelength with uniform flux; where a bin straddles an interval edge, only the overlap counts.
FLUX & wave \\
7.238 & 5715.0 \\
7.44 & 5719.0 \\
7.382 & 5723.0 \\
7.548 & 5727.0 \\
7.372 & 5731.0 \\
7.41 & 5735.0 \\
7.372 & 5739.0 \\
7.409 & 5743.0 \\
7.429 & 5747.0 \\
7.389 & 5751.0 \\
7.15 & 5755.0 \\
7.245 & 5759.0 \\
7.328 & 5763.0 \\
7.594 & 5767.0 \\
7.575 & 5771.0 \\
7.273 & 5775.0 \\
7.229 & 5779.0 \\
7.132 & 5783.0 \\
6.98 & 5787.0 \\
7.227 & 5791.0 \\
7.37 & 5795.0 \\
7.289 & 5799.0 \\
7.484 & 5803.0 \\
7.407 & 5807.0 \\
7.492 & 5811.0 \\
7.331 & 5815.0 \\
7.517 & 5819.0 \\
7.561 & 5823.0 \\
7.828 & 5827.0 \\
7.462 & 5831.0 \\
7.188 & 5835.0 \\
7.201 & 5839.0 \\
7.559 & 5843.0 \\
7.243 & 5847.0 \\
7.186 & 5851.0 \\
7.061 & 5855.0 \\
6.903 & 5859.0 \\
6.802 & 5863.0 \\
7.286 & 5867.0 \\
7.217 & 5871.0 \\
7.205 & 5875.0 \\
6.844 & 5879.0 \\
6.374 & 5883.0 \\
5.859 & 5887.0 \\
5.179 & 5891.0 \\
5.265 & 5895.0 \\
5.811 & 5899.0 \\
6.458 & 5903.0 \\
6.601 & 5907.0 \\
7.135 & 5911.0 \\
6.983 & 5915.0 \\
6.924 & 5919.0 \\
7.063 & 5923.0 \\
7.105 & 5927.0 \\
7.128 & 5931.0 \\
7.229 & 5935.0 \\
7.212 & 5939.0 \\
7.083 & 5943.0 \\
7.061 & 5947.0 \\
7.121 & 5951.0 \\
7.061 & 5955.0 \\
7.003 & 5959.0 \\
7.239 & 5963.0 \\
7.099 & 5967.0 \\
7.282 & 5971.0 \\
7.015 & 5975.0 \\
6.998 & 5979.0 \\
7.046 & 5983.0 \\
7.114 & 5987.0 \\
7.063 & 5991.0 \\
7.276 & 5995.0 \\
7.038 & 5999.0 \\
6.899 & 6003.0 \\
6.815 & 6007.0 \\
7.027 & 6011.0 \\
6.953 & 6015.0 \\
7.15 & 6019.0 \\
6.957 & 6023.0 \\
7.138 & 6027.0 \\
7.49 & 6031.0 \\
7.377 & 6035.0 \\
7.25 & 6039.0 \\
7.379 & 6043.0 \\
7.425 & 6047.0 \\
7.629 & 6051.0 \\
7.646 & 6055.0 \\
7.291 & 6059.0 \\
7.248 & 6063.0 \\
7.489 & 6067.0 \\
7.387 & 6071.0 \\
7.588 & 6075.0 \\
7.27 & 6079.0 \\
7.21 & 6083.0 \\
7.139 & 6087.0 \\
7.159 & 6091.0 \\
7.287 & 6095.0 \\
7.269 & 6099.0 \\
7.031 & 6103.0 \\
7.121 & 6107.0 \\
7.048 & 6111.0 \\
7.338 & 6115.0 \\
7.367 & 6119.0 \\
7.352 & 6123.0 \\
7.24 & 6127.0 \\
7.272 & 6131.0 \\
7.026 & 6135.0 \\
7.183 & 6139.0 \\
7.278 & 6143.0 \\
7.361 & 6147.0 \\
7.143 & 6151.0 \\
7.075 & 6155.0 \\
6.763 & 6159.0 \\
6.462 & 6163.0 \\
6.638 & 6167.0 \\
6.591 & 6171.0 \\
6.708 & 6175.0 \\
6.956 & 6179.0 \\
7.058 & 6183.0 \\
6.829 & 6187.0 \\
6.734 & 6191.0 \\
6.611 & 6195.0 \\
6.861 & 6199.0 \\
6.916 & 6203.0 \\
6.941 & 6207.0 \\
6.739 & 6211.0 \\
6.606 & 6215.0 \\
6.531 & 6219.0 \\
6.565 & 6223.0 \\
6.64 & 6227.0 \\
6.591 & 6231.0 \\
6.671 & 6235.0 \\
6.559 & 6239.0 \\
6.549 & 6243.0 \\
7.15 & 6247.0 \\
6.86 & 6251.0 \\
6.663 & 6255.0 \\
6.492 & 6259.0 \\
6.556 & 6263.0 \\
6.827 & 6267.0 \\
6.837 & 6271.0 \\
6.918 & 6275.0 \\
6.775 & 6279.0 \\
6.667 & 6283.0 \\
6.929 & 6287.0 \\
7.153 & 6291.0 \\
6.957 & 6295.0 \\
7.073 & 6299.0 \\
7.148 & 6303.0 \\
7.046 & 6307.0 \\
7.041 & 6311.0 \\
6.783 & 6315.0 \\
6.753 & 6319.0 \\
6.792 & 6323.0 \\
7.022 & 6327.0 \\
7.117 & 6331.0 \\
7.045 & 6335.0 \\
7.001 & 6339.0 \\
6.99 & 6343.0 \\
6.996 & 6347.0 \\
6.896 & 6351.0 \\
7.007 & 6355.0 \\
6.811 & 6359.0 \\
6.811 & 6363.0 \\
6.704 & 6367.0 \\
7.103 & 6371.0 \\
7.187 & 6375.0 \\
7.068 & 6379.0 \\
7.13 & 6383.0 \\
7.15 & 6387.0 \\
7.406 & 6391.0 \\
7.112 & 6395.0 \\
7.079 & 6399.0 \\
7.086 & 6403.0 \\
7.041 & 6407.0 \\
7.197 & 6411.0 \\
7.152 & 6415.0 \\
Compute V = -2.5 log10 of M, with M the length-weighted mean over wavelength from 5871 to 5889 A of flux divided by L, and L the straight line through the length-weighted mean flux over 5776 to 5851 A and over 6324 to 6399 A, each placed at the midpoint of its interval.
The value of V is 0.10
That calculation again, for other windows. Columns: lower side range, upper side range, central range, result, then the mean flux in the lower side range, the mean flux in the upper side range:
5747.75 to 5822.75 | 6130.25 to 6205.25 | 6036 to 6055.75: -0.06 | 7.34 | 6.91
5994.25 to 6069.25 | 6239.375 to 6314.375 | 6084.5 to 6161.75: -0.01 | 7.24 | 6.86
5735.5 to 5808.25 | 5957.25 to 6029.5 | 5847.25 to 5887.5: 0.04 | 7.33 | 7.06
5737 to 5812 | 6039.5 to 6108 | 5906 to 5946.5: 0.04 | 7.33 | 7.33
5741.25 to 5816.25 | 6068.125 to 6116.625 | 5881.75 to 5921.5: 0.17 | 7.33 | 7.24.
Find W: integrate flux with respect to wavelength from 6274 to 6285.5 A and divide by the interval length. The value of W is 6.78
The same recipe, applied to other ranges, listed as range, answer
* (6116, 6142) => 7.25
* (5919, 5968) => 7.11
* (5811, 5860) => 7.35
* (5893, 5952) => 6.81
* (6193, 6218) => 6.77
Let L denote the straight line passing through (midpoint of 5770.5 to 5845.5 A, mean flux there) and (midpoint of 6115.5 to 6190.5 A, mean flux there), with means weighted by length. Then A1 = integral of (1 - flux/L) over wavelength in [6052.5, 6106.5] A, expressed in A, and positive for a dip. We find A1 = -1.6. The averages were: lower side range 7.37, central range 7.31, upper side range 7.02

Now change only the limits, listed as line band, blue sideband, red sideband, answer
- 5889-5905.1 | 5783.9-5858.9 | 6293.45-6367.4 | 3.5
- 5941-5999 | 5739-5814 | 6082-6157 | 1.3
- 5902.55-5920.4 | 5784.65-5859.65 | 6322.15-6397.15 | 1.1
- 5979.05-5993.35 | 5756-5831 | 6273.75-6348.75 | 0.3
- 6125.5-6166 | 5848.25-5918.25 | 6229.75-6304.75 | -1.9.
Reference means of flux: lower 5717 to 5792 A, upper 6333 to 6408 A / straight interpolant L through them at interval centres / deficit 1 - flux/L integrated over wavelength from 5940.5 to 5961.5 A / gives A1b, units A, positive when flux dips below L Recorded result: 0.5 A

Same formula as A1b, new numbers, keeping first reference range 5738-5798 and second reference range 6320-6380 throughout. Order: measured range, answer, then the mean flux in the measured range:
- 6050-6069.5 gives -0.9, 7.45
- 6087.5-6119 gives -0.3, 7.19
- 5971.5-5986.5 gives 0.3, 7.06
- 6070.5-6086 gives -0.5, 7.35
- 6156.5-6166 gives 0.6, 6.64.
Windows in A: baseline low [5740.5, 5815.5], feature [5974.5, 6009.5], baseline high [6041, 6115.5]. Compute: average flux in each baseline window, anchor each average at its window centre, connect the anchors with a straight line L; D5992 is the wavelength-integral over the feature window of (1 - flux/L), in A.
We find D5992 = 1.4 A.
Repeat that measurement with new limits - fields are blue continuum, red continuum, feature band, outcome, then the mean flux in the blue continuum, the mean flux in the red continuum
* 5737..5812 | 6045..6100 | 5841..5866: 0.7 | 7.33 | 7.36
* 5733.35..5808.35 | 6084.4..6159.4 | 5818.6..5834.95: -0.5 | 7.33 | 7.19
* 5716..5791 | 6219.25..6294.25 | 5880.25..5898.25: 3.6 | 7.34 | 6.74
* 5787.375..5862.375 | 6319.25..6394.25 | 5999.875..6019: 0.7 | 7.33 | 7.01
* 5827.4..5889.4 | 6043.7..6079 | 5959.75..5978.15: 0.3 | 7.03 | 7.45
